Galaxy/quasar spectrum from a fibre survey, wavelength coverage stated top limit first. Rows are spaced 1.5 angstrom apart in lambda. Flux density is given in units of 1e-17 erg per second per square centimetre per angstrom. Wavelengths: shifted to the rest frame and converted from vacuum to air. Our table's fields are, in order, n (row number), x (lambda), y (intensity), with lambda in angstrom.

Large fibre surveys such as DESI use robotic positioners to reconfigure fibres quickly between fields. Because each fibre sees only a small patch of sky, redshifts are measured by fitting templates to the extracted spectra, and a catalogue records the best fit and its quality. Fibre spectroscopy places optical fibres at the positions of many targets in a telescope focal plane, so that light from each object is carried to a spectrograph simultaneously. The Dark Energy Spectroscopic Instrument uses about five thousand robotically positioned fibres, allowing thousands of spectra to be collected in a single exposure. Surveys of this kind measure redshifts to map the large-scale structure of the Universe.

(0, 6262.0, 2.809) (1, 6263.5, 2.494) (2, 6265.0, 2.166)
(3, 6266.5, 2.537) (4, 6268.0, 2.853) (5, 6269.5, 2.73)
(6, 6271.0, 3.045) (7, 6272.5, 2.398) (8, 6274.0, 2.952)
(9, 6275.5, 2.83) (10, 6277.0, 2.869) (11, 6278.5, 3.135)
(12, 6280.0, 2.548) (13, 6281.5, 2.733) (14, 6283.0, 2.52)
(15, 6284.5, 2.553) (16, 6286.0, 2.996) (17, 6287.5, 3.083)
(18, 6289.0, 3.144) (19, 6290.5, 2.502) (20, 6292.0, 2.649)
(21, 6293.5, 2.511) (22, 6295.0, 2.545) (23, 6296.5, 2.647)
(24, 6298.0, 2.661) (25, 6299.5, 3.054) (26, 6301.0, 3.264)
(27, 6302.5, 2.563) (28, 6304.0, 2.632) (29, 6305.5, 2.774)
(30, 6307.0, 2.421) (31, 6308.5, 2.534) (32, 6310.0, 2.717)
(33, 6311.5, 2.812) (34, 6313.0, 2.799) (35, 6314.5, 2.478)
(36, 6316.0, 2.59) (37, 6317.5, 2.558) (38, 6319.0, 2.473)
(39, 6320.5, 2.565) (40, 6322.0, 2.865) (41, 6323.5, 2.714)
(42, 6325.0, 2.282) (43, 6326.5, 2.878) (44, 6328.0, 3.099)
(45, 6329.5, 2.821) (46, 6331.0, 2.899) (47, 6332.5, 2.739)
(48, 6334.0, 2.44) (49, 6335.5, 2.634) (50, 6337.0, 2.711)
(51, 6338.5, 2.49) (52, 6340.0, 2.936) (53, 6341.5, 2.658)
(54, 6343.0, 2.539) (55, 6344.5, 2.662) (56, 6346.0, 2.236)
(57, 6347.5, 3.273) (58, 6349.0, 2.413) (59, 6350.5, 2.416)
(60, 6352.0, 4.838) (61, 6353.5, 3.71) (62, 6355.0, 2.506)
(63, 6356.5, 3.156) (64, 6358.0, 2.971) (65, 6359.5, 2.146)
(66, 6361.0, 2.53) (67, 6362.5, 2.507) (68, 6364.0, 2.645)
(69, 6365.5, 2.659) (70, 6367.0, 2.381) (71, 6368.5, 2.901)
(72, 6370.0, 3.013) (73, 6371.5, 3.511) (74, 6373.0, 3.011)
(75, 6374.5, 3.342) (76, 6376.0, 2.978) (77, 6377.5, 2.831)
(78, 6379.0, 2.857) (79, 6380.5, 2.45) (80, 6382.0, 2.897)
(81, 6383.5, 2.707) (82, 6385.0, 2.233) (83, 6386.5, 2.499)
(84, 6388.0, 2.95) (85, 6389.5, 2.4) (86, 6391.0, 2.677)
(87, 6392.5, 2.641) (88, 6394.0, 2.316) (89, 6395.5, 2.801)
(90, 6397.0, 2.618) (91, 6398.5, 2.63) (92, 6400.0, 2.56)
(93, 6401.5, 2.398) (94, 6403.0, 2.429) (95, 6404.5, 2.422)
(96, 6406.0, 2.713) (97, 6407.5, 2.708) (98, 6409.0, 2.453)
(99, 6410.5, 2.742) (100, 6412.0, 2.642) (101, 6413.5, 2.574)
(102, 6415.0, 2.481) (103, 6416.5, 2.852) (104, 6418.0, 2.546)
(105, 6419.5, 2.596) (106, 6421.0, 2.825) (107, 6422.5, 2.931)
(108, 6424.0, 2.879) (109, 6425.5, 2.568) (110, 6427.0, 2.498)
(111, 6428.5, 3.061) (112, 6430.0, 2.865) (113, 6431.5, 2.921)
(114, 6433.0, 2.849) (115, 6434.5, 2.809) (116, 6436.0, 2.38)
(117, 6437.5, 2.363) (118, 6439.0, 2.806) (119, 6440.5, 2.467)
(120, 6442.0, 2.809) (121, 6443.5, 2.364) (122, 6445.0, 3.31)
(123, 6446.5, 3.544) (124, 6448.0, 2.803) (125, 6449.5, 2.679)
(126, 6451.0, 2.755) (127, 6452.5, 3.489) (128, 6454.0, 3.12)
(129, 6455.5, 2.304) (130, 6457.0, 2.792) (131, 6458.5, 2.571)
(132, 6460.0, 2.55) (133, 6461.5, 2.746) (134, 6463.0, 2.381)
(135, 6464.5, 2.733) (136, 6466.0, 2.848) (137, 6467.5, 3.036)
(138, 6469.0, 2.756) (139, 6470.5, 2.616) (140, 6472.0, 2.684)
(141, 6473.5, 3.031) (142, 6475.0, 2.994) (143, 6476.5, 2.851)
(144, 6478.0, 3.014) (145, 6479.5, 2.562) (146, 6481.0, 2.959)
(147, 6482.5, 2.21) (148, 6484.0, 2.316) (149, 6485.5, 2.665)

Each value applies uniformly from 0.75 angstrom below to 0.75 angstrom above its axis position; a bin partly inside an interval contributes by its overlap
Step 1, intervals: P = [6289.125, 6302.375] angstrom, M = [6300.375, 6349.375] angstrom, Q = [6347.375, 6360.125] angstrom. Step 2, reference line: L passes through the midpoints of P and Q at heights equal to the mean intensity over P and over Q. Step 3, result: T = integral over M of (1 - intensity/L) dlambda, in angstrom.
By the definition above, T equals 3.56 angstrom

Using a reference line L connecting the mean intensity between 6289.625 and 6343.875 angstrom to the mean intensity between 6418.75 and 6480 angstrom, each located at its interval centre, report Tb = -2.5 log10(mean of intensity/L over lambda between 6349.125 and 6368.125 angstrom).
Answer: -0.06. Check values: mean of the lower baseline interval 2.68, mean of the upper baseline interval 2.79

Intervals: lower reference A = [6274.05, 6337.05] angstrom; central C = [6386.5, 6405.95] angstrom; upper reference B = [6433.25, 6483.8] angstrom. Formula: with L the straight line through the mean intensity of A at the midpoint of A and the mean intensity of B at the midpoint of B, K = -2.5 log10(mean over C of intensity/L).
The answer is 0.07 mag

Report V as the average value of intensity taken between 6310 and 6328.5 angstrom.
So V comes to 2.67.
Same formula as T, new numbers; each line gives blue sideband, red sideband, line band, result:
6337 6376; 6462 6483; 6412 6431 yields 0.58 angstrom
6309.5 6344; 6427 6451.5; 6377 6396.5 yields 0.76 angstrom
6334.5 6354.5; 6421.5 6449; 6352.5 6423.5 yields 2.94 angstrom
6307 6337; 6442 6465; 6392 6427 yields 1.83 angstrom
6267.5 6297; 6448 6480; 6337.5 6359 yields -1.02 angstrom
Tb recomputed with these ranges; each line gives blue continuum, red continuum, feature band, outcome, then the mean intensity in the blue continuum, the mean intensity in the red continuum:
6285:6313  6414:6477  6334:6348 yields 0.04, 2.75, 2.77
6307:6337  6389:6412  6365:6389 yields -0.09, 2.67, 2.57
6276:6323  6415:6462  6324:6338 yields 0.00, 2.72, 2.77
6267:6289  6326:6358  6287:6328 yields 0.05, 2.81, 2.86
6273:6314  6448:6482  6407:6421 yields 0.06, 2.75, 2.79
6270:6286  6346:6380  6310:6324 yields 0.07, 2.77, 2.92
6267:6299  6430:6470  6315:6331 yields 0.03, 2.76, 2.78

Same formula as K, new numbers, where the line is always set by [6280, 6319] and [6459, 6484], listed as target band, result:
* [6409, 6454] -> -0.019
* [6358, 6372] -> 0.006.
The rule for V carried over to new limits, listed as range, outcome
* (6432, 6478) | 2.79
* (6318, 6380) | 2.81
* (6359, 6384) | 2.79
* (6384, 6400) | 2.58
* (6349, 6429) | 2.74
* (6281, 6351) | 2.69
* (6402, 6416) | 2.58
